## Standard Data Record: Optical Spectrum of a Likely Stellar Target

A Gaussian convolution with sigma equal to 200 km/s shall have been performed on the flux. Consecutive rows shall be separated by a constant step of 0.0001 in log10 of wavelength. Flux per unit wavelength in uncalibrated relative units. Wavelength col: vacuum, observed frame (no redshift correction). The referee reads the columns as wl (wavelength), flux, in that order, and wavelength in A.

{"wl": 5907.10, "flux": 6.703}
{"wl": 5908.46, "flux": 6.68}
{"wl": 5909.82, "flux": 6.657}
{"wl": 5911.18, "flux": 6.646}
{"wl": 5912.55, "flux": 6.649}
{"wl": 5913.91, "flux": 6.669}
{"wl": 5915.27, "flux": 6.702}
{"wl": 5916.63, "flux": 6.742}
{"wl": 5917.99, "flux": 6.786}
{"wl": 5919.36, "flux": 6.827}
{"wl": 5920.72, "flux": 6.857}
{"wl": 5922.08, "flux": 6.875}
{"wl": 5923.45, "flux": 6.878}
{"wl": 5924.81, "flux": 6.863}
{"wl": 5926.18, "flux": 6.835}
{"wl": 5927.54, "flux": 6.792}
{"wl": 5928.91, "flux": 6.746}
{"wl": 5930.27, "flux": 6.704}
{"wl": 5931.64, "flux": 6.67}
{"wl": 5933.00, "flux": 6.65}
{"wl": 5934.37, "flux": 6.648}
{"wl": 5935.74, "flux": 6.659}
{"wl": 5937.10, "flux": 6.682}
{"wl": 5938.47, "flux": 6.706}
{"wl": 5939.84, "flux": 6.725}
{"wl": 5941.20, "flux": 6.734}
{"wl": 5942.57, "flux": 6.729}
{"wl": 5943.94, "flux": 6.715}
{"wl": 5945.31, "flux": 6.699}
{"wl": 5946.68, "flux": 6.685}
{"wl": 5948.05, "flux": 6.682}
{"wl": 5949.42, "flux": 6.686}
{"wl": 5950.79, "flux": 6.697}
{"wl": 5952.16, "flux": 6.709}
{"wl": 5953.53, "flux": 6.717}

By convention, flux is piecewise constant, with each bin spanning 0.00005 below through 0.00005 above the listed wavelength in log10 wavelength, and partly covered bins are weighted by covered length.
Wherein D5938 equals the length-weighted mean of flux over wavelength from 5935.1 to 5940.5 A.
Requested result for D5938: 6.7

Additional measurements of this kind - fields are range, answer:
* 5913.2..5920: 6.75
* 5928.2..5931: 6.72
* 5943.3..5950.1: 6.69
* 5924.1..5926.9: 6.86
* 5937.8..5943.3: 6.73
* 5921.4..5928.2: 6.85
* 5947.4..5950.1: 6.68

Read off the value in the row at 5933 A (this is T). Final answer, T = 6.65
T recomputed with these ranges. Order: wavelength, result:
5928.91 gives 6.746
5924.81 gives 6.863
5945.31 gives 6.699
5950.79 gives 6.697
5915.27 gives 6.702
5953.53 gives 6.717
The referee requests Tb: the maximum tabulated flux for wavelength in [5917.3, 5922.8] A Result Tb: 6.875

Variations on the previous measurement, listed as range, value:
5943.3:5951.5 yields 6.715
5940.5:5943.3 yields 6.734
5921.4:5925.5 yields 6.878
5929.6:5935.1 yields 6.704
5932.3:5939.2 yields 6.706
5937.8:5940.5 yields 6.725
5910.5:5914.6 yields 6.669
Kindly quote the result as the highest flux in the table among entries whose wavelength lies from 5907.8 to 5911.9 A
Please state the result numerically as 6.68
